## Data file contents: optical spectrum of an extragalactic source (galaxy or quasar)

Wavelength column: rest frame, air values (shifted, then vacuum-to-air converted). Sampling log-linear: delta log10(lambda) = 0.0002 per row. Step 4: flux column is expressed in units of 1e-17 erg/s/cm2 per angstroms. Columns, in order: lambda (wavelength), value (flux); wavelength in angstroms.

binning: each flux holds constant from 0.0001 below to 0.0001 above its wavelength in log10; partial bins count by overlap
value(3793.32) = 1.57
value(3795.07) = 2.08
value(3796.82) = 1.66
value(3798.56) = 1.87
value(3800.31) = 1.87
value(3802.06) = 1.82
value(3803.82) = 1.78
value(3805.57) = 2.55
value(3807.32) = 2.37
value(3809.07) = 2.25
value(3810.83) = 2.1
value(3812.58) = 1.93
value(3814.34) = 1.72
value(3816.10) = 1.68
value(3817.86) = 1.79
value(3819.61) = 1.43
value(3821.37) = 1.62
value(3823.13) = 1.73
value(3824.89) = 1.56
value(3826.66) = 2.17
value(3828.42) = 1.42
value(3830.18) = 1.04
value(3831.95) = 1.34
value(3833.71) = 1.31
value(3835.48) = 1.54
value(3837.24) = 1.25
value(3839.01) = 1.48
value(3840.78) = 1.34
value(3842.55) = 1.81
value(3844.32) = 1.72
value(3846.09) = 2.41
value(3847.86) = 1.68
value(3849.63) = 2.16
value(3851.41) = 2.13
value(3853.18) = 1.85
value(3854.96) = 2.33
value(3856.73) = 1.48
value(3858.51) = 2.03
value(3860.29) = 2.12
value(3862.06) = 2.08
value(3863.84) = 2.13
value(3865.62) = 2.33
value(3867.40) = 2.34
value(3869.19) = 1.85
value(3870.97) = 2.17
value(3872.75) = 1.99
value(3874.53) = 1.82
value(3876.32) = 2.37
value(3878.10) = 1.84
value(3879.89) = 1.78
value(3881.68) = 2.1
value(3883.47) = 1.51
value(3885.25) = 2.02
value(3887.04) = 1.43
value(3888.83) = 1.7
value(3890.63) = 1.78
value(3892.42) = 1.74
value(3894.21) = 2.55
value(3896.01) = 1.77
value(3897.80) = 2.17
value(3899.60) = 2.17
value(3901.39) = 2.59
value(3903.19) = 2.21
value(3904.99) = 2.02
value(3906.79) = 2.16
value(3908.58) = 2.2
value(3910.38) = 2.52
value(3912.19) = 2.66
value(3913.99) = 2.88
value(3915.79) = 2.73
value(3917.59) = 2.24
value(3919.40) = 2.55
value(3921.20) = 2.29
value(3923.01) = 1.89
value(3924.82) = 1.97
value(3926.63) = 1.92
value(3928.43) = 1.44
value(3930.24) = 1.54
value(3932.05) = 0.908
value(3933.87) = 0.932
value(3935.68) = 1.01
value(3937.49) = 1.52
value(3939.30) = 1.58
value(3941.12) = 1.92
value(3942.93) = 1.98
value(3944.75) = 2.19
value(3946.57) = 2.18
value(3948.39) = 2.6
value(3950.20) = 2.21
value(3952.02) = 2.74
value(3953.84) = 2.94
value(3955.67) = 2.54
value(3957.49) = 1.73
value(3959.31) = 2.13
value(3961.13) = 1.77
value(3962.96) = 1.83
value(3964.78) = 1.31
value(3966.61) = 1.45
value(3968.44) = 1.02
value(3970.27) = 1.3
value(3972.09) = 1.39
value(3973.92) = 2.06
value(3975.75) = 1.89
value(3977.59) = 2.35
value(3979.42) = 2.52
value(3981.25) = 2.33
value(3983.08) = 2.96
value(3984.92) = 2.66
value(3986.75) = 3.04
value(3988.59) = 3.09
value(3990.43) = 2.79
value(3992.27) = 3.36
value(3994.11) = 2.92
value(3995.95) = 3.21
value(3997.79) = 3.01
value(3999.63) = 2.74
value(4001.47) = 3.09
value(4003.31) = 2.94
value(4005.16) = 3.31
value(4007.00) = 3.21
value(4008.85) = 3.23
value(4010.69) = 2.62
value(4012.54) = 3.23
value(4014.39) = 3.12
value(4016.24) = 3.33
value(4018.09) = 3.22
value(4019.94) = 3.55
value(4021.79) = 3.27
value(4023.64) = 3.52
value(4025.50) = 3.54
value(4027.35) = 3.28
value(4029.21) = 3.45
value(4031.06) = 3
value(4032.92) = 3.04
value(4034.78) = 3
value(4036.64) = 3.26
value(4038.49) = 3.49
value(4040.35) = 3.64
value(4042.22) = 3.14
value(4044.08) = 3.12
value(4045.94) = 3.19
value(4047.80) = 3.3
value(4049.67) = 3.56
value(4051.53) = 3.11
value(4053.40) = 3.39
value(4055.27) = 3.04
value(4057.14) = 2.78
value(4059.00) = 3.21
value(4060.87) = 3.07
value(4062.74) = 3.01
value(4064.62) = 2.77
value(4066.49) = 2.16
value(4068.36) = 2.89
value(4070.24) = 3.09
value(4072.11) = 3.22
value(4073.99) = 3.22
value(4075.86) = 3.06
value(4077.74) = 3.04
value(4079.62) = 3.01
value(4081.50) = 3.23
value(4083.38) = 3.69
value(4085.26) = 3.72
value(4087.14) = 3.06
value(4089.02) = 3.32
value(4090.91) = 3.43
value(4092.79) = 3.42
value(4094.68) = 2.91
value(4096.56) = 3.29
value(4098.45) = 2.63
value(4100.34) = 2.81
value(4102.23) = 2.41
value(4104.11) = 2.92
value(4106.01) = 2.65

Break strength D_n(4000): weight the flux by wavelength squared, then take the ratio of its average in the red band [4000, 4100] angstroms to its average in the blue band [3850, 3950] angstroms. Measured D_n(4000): 1.71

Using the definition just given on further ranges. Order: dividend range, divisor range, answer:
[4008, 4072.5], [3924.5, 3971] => 1.85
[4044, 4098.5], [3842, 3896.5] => 1.76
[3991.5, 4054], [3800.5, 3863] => 1.97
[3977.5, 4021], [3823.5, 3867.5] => 1.81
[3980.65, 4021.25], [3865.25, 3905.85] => 1.61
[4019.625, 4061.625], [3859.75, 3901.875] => 1.76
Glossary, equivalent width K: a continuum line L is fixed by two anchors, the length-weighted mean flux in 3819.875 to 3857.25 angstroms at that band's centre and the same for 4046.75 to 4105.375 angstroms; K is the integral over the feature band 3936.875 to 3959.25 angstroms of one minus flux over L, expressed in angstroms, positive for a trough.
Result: 1.4 angstroms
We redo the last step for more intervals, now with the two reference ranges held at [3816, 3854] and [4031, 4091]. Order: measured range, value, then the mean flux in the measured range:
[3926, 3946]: 6.7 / 1.55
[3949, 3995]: 5.7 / 2.26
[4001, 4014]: -1.3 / 3.09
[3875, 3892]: 1.2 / 1.83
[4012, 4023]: -1.6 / 3.3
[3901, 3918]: -2.1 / 2.42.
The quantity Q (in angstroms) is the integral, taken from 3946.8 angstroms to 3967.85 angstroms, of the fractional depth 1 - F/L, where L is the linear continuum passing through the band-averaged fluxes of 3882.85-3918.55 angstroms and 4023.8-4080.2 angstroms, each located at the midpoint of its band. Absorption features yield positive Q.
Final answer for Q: 3.5 angstroms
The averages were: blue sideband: 2.16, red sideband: 3.14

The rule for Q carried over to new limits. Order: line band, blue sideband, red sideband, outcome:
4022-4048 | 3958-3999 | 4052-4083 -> -5.0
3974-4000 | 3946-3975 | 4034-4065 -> -4.8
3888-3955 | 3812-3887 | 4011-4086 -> 6.9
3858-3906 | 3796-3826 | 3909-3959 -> -1.0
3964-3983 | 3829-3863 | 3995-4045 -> 6.8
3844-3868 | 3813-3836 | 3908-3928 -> -3.1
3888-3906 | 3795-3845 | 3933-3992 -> -1.5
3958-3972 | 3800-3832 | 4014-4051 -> 6.4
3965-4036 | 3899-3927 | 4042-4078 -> -0.6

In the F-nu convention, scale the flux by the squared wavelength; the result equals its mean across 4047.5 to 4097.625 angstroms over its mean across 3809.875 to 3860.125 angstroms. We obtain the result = 2.06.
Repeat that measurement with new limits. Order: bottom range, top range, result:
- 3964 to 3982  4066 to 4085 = 1.86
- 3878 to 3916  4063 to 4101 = 1.61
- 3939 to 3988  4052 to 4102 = 1.55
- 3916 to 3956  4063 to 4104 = 1.68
